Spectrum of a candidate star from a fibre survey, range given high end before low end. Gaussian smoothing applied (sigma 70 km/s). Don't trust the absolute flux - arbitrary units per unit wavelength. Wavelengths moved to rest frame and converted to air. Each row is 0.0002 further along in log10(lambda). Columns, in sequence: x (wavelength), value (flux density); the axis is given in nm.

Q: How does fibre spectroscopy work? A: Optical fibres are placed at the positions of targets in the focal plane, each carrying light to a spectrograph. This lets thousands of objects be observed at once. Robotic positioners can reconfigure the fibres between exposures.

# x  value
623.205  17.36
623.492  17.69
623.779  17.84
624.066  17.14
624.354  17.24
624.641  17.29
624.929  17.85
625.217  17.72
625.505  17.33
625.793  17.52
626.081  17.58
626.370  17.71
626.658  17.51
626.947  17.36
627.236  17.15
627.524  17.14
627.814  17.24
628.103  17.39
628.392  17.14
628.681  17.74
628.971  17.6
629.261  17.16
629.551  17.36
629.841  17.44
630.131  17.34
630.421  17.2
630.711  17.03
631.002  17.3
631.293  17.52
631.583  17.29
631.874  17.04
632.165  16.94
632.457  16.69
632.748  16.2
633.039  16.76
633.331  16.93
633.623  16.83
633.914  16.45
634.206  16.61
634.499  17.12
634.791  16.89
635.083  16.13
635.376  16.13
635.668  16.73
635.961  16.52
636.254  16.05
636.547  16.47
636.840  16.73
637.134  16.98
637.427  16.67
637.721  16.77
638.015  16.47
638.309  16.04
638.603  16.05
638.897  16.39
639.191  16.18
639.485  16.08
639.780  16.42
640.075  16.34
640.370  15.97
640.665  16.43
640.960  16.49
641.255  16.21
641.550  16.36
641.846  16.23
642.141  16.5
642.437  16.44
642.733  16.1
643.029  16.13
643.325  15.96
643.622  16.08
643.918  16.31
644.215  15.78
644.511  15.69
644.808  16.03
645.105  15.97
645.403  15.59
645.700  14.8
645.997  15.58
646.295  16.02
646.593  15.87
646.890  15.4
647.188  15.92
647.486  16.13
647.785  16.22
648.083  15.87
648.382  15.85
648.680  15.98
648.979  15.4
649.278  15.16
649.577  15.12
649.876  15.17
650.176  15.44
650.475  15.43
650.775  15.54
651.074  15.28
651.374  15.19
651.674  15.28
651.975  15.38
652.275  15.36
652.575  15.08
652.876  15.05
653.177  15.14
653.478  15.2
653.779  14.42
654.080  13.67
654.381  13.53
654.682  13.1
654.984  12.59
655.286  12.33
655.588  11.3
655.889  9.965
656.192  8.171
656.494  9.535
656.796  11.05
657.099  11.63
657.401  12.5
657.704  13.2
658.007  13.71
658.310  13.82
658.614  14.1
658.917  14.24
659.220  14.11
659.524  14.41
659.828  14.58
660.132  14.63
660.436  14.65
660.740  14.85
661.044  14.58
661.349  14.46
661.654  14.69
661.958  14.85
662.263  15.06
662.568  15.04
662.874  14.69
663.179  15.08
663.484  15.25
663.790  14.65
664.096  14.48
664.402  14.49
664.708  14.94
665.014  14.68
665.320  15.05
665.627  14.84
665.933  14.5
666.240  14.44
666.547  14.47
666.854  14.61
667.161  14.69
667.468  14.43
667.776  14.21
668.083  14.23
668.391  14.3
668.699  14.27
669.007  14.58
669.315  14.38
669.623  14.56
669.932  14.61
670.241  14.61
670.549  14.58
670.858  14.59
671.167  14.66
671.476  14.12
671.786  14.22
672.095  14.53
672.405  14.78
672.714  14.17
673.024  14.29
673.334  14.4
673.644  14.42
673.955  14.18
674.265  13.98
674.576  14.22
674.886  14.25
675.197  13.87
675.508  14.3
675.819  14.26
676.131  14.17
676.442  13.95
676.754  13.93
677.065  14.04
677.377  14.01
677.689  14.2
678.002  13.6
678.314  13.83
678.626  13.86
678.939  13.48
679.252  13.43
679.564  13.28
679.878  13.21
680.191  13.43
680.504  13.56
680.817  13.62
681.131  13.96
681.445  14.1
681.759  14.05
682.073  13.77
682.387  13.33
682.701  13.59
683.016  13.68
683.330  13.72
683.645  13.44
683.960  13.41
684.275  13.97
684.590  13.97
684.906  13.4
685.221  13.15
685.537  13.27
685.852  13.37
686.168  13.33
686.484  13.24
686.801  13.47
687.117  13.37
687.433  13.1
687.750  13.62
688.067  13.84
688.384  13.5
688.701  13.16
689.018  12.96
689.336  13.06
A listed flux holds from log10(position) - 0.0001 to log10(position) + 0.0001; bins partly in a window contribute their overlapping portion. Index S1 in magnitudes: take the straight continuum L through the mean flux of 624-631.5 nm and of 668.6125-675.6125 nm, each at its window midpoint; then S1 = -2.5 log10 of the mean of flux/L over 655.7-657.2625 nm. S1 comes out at 0.46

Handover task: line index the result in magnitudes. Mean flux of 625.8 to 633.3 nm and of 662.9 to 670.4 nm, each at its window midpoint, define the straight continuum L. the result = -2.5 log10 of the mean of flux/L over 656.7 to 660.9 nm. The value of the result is 0.11 mag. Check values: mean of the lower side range 17.2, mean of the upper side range 14.6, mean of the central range 13.7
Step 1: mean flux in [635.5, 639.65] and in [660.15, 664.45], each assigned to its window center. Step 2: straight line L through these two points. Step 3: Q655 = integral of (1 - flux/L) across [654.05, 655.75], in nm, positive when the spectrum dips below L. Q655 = 0.29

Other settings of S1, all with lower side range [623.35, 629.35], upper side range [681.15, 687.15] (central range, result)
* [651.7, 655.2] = 0.09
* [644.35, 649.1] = 0.02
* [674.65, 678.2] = 0.00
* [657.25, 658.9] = 0.13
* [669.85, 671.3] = -0.01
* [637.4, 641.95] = 0.02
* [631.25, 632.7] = 0.00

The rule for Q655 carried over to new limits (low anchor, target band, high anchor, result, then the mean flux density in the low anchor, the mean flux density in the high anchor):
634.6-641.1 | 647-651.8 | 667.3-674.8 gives 0.05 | 16.4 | 14.4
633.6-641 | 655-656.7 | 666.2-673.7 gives 0.54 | 16.5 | 14.4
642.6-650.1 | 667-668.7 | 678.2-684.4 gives 0.01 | 15.8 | 13.6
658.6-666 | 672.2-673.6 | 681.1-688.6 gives -0.03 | 14.7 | 13.6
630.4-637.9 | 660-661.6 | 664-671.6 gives 0.04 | 16.8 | 14.5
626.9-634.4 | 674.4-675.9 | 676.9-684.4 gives -0.01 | 17.1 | 13.7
